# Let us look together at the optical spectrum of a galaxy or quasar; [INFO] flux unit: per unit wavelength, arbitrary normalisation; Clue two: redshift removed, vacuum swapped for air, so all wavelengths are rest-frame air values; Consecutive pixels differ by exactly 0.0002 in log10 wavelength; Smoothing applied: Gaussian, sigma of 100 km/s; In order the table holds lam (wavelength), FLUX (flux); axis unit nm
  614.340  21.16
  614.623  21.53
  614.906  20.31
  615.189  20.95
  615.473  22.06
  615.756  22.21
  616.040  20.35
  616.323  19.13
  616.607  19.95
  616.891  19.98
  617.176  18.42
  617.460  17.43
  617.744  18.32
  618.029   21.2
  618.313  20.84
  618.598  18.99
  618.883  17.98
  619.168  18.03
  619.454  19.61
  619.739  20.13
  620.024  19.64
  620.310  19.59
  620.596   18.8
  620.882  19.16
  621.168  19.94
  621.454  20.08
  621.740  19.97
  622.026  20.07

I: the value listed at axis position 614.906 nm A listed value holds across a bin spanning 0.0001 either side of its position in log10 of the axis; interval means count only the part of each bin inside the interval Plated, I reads 20.31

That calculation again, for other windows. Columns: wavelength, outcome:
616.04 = 20.35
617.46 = 17.43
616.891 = 19.98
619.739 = 20.13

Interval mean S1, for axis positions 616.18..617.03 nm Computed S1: 19.7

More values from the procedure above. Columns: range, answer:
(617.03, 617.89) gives 18.1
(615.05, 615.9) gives 21.7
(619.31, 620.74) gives 19.5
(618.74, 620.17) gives 19.1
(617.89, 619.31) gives 19.4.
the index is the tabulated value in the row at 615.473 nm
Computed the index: 22.06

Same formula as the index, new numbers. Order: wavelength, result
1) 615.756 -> 22.21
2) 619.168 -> 18.03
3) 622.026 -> 20.07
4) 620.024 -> 19.64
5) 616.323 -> 19.13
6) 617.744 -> 18.32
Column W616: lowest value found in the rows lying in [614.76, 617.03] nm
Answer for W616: 19.13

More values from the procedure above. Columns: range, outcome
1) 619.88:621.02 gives 18.8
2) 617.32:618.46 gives 17.43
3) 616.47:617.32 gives 18.42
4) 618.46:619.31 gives 17.98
